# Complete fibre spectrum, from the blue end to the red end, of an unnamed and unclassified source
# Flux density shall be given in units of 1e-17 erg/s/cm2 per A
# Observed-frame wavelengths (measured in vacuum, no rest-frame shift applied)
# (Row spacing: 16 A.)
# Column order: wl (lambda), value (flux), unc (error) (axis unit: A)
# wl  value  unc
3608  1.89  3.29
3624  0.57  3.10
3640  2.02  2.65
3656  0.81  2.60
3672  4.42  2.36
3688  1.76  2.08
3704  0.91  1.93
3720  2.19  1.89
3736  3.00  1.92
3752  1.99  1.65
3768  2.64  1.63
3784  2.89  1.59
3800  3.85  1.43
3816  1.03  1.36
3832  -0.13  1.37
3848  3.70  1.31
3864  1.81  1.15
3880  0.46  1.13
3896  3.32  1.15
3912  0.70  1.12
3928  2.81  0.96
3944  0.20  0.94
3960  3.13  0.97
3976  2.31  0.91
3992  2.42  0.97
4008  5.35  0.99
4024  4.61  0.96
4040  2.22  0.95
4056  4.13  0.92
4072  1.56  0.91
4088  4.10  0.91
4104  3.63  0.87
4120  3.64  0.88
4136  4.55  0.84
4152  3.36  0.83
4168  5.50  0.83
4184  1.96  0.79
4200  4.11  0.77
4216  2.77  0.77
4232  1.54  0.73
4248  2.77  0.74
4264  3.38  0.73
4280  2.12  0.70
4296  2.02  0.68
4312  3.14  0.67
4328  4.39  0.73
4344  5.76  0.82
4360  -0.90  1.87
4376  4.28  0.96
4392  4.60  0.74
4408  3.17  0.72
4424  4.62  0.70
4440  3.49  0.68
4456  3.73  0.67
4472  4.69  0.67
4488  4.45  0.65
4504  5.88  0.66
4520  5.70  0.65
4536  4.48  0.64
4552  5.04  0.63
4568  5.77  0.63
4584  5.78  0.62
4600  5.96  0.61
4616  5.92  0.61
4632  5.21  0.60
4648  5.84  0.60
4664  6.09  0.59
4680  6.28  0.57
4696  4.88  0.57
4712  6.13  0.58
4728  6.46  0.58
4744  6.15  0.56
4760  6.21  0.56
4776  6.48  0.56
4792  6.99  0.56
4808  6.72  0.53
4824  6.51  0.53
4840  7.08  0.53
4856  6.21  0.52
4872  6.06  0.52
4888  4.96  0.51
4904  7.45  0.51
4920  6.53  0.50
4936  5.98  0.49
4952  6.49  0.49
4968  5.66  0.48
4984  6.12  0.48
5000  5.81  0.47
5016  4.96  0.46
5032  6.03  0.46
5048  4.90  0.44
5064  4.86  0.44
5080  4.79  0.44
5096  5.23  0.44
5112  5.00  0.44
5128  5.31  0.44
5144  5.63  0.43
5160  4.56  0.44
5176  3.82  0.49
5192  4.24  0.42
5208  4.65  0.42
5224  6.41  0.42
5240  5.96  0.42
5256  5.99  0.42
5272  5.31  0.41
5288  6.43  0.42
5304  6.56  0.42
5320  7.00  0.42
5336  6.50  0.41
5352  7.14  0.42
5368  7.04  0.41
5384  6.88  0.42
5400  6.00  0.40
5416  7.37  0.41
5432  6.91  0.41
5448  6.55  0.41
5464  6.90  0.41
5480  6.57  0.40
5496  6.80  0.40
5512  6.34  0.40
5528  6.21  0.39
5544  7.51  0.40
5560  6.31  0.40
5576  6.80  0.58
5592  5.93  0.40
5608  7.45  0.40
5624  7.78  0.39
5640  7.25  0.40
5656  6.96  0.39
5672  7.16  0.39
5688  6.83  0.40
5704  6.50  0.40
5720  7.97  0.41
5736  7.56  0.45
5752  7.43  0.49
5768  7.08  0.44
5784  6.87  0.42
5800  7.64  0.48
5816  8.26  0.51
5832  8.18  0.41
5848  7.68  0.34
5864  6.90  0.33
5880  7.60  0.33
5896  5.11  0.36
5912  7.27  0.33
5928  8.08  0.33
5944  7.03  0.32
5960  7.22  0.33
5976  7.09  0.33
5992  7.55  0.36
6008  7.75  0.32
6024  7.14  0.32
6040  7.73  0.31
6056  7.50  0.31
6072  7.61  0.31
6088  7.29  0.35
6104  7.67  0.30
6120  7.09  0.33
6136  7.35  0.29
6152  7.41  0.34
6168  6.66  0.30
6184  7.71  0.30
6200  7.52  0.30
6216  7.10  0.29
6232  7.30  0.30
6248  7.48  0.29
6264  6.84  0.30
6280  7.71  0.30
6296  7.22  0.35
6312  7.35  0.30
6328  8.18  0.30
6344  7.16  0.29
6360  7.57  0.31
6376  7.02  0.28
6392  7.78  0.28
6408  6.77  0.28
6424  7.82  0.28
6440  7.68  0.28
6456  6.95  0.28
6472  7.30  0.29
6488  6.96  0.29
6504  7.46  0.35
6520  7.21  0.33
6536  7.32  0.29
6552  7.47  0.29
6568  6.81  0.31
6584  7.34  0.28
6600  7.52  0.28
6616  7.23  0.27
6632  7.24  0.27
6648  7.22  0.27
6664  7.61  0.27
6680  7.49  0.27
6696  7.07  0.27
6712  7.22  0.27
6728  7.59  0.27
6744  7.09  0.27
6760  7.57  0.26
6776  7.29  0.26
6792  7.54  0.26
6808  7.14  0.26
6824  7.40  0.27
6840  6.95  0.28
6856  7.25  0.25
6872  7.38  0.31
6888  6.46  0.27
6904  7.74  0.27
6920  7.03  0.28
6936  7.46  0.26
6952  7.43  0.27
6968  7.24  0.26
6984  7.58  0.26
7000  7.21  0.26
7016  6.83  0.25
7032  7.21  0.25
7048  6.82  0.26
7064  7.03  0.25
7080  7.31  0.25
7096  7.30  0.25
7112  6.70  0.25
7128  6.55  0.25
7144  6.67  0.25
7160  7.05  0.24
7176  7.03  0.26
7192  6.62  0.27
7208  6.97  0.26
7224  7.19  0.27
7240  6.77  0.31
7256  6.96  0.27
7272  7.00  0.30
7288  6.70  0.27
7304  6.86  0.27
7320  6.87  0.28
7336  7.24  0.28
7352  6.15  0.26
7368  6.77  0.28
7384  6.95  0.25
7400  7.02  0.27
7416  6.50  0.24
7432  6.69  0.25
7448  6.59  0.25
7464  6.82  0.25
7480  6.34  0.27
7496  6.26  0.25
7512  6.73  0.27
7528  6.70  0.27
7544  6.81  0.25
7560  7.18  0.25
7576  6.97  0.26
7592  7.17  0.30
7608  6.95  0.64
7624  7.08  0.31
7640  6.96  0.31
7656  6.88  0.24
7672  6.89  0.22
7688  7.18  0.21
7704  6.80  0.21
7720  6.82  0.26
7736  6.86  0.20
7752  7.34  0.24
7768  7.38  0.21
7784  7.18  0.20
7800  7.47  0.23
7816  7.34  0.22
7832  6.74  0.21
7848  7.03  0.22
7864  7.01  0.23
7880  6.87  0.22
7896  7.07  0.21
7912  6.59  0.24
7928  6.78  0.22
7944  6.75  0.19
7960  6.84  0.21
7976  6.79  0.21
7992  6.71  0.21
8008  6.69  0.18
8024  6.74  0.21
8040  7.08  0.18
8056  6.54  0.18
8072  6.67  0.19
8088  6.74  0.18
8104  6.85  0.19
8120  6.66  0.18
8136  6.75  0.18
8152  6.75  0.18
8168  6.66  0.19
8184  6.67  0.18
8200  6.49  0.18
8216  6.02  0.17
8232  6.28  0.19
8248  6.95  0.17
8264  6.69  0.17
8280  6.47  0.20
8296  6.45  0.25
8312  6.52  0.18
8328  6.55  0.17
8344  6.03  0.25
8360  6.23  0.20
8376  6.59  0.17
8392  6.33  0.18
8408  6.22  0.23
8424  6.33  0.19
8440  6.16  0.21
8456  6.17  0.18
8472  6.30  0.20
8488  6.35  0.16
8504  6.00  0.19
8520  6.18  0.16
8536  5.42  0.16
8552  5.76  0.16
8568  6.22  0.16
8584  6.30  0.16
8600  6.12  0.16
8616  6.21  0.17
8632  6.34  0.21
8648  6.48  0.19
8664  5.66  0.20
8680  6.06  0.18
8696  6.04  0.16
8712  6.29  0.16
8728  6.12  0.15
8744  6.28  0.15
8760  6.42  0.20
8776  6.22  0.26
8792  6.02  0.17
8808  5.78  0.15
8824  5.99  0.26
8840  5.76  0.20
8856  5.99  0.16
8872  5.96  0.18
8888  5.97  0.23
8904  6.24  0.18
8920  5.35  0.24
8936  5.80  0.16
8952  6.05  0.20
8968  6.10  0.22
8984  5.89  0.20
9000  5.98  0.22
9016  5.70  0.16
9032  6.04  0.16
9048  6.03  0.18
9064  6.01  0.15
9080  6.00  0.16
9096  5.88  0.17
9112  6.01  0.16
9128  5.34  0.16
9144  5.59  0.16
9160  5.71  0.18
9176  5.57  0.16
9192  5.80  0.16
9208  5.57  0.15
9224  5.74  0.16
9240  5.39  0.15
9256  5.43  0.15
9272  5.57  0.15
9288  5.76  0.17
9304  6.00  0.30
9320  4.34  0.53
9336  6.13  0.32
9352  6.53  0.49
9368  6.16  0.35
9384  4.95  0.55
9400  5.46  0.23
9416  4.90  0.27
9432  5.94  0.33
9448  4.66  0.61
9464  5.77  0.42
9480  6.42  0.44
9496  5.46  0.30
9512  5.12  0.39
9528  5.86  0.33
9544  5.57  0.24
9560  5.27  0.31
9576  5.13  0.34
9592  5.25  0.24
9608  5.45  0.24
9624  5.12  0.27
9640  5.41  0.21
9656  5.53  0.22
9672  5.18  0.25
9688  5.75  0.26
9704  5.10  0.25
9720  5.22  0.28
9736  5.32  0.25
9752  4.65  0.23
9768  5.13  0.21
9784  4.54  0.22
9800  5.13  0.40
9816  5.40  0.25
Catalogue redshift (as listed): 0.000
